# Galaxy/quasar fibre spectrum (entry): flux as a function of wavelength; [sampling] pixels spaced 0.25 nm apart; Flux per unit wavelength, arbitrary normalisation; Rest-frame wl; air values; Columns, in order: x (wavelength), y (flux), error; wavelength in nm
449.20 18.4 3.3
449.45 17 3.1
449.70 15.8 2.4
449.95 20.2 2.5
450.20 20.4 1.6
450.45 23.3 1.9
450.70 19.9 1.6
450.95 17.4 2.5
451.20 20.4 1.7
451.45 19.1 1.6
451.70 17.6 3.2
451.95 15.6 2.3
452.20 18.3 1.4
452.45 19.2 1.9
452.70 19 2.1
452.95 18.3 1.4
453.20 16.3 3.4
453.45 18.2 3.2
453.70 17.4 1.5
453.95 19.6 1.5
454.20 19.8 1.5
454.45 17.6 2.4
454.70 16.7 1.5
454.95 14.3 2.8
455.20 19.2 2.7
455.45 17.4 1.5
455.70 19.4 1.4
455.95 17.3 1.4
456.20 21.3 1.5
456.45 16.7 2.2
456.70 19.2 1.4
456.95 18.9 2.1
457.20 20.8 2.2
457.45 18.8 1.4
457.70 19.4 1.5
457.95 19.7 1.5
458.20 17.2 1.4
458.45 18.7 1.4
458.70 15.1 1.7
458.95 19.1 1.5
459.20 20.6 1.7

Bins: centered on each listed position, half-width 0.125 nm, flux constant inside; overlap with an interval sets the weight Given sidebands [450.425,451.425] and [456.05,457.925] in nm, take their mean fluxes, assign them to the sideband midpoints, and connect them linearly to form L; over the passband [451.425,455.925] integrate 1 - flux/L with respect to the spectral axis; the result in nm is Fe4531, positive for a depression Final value 0.39 nm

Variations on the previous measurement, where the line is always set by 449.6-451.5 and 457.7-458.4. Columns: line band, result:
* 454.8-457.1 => 0.09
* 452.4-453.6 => 0.07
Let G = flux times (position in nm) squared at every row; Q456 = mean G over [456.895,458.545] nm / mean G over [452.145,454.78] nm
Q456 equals 1.07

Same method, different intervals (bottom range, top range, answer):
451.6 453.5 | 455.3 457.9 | 1.08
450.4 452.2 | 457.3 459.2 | 1.01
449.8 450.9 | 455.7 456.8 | 0.93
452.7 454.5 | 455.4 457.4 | 1.05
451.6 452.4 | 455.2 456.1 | 1.07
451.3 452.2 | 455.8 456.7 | 1.07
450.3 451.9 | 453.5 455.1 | 0.92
